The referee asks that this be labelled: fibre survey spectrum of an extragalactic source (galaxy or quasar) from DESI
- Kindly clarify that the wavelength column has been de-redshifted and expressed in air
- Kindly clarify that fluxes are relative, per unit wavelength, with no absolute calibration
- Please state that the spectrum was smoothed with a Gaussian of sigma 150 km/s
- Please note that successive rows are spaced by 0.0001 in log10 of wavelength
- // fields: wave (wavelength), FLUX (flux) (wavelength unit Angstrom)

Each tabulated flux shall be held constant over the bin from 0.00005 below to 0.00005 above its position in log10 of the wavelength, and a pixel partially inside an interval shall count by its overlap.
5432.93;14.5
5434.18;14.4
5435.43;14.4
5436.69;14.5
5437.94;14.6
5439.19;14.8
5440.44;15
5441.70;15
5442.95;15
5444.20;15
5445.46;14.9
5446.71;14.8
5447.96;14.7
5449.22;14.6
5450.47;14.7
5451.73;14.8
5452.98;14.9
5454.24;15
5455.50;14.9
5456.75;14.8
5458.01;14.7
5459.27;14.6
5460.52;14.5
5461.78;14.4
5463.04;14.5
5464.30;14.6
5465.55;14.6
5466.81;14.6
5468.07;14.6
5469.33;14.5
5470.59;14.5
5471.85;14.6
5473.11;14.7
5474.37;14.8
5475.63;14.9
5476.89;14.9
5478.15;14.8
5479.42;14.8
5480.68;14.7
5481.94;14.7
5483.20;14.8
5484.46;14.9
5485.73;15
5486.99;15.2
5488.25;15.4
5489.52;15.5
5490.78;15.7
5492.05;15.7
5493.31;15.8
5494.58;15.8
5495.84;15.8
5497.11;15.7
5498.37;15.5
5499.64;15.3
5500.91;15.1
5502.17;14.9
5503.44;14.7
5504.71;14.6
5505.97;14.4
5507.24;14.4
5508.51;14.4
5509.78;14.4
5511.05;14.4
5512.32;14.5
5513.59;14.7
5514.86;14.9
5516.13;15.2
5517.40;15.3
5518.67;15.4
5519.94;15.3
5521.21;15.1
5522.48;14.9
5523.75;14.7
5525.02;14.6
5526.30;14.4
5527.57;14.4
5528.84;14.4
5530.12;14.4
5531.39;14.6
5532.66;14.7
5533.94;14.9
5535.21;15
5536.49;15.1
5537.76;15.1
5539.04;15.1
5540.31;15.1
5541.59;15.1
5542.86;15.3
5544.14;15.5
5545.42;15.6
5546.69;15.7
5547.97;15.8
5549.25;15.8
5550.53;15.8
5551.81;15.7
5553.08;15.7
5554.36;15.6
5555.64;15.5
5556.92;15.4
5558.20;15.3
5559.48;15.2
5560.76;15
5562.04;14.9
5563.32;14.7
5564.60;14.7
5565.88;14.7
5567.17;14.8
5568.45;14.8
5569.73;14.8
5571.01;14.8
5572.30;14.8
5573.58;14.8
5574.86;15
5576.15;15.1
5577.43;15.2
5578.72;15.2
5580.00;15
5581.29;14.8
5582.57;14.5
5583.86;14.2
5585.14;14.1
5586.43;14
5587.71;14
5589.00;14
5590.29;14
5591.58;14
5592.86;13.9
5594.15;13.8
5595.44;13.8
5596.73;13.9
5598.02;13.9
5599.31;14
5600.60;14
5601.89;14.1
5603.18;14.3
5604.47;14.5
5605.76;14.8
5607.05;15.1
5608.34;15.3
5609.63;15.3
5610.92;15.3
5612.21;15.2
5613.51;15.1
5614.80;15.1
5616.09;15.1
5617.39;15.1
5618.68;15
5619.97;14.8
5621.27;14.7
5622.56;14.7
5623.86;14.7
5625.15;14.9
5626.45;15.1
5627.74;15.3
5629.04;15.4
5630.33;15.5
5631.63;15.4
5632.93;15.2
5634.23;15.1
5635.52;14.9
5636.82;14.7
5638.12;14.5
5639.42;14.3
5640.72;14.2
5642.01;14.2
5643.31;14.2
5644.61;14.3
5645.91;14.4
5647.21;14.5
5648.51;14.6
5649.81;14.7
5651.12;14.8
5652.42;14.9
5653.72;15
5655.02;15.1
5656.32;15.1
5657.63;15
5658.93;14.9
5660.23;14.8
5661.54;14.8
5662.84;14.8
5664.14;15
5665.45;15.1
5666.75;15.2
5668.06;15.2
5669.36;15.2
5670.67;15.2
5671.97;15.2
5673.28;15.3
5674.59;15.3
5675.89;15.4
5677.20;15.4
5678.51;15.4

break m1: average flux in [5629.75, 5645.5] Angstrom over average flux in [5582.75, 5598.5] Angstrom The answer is 1.1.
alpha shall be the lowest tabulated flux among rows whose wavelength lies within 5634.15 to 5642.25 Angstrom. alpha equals 14.2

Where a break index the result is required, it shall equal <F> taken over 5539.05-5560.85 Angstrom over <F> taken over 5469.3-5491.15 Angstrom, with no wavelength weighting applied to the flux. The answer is 1.04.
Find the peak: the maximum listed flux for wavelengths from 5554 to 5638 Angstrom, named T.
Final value 15.6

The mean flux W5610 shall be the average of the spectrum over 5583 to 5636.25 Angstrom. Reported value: 14.6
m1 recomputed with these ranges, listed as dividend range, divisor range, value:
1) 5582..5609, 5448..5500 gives 0.95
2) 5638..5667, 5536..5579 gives 0.97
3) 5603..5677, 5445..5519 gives 1.00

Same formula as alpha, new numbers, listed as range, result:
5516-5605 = 13.8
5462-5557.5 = 14.4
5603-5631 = 14.3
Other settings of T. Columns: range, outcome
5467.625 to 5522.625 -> 15.8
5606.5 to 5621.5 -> 15.3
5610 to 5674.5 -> 15.5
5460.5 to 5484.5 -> 14.9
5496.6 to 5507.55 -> 15.7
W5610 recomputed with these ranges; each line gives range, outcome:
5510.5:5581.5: 15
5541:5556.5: 15.6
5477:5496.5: 15.2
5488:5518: 15.1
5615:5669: 14.9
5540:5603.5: 14.8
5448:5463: 14.7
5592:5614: 14.5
